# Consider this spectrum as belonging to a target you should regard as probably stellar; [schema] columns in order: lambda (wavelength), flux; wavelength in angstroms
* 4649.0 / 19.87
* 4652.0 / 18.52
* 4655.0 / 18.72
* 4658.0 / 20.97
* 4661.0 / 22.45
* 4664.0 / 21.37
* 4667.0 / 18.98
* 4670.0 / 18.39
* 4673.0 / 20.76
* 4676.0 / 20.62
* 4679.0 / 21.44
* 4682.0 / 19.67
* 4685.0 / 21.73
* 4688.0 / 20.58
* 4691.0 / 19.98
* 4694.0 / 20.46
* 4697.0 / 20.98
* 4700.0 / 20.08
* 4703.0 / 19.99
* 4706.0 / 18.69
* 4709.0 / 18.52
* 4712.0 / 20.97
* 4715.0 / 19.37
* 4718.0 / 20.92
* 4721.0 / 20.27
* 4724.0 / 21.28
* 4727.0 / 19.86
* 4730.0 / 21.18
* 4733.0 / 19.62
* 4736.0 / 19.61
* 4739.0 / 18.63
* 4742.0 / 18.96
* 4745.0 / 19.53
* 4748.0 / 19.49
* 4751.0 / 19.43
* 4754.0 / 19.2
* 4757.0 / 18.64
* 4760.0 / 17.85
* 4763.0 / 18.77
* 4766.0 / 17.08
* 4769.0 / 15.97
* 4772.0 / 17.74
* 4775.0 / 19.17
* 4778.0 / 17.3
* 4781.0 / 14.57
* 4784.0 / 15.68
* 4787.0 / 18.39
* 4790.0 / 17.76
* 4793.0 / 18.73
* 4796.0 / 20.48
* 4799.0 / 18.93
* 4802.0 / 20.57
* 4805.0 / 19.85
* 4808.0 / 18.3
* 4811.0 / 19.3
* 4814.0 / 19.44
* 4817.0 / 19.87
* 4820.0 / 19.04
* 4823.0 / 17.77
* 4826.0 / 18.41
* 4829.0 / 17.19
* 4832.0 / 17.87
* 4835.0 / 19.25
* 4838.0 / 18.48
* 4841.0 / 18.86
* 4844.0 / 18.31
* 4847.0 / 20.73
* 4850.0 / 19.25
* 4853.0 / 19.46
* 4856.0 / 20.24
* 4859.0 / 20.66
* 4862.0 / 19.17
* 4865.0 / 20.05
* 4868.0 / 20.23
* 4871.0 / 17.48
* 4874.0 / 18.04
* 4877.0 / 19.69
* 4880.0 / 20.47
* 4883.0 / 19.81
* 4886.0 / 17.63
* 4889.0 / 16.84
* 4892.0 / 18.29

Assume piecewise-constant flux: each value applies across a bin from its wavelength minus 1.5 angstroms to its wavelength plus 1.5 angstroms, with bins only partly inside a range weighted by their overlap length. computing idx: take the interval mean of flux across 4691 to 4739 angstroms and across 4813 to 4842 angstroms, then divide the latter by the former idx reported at 0.93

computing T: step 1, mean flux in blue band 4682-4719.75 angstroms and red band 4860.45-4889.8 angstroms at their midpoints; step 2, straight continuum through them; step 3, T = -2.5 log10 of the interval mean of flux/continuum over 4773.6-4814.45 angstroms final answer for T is 0.06 mag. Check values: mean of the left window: 20.2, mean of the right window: 19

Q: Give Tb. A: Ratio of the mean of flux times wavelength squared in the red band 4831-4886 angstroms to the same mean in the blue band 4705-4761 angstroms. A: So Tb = 1.0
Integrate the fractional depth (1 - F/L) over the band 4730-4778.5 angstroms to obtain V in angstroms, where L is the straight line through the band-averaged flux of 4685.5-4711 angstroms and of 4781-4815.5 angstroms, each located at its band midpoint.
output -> 1.5 angstroms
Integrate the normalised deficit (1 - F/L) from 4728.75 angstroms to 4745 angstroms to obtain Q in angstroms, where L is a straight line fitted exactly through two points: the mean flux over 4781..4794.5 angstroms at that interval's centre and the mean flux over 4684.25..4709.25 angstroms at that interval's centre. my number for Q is -0.6 angstroms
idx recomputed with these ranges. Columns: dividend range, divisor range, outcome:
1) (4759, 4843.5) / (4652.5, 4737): 0.90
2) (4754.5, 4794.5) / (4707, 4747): 0.88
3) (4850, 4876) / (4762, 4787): 1.14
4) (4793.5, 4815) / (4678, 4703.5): 0.95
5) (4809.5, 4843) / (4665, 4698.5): 0.92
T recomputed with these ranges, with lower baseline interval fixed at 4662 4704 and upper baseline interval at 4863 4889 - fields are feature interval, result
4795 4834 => 0.03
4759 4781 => 0.13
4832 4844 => 0.04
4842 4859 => -0.03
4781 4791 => 0.17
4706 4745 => 0.01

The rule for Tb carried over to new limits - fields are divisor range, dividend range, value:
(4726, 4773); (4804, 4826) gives 1.04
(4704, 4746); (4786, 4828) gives 0.99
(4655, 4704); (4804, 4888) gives 1.00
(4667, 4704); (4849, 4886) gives 1.03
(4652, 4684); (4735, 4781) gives 0.94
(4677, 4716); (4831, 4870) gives 1.03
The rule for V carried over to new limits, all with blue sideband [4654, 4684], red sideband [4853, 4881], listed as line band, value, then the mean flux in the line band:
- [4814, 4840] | 1.53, 18.5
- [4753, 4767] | 1.17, 18.3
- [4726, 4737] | 0.01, 20.1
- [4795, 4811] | 0.20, 19.6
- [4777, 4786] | 1.81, 15.9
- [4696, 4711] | 0.44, 19.7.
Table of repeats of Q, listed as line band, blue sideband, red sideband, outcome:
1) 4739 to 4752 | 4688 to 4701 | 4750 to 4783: -0.5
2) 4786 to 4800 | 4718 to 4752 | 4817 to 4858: 0.3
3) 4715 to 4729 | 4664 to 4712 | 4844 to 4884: -0.3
